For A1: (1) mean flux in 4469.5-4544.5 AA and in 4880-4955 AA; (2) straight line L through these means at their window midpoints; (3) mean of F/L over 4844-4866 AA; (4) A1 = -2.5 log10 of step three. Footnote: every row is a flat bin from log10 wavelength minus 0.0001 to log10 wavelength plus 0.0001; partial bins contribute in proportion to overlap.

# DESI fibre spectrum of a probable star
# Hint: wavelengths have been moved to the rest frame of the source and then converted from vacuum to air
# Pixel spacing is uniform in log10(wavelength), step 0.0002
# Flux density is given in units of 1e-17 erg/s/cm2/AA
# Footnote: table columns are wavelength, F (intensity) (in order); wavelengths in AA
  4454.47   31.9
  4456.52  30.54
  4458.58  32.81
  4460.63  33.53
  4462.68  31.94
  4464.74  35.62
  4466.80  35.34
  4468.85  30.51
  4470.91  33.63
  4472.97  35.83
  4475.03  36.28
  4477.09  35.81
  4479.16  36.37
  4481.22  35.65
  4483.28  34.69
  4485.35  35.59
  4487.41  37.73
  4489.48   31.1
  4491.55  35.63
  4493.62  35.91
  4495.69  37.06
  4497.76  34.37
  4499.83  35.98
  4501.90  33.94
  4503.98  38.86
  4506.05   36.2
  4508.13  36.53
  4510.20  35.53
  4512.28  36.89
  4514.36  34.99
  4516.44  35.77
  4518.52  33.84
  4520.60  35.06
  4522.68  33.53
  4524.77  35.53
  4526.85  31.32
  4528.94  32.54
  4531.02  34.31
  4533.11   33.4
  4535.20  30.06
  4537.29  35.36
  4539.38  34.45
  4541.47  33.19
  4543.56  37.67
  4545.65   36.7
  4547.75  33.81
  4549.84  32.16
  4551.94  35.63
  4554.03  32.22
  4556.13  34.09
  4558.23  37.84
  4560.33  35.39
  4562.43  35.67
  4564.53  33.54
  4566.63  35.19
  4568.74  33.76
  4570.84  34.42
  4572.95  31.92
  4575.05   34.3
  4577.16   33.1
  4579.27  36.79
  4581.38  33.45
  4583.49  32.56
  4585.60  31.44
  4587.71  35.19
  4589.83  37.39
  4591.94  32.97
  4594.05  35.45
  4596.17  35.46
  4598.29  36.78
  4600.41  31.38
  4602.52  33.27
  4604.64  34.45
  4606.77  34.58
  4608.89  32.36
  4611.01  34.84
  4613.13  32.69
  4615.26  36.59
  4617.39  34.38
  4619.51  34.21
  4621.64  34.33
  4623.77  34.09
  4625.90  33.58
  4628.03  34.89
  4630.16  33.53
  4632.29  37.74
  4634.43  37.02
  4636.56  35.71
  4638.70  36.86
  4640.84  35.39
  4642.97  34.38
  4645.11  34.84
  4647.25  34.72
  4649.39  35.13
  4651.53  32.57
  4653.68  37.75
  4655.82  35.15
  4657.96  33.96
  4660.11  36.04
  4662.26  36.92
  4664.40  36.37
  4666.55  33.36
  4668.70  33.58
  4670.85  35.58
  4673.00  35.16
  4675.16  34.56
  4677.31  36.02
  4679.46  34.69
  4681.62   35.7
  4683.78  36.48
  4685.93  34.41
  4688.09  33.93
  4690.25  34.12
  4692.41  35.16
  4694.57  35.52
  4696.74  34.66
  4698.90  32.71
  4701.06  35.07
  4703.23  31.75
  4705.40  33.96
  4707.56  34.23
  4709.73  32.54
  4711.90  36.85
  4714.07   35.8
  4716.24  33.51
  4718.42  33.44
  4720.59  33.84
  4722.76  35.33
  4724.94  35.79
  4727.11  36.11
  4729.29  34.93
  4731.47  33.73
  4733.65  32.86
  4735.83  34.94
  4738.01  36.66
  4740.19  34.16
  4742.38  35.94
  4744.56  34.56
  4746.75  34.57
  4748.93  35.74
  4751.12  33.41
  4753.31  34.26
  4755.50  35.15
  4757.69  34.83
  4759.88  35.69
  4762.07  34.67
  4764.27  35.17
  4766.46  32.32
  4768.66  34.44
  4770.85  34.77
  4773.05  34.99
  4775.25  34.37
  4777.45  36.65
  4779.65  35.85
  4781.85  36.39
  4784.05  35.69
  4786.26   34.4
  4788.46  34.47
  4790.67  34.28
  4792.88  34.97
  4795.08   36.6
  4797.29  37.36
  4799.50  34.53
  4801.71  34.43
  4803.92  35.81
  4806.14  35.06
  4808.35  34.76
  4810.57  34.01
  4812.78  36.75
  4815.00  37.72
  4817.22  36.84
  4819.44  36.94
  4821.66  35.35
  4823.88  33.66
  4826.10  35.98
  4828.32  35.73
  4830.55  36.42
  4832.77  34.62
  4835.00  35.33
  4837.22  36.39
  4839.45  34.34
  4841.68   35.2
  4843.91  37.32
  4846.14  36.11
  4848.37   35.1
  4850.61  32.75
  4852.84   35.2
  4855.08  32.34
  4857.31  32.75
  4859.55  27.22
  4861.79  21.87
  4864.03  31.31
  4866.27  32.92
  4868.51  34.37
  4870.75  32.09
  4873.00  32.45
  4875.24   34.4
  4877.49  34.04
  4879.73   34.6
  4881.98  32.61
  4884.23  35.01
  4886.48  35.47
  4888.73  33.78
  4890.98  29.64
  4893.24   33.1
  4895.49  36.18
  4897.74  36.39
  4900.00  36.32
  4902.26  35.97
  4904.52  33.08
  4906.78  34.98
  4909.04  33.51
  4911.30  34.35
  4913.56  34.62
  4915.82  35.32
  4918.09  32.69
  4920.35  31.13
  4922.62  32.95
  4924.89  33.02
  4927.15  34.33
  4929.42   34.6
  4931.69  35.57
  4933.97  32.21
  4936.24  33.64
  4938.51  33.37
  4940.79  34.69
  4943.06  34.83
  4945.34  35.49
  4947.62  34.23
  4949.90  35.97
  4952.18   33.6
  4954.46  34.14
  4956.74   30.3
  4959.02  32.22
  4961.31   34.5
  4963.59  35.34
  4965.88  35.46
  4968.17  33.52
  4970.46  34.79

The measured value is 0.077 mag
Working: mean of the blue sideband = 35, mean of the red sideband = 34.1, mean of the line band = 31.9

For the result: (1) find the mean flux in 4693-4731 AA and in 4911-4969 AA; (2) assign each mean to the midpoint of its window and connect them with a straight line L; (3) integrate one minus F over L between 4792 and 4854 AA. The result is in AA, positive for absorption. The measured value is -2.4 AA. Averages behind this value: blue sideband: 34.5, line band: 35.5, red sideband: 33.9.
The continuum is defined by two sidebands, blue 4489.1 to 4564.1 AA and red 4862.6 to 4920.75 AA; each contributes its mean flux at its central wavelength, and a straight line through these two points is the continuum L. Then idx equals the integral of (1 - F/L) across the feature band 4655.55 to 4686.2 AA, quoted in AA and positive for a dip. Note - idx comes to -0.7 AA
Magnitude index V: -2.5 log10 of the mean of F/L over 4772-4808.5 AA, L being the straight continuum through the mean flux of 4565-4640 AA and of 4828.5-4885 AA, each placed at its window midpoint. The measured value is -0.05 mag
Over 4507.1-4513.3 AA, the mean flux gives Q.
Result 36.3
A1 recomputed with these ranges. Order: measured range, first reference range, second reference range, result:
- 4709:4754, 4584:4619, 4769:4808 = 0.008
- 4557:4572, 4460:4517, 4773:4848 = 0.008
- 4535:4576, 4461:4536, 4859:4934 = 0.005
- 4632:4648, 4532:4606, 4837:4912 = -0.050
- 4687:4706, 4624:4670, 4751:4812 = 0.033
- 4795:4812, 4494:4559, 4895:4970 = -0.028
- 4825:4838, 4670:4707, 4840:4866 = -0.093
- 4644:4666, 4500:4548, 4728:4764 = -0.016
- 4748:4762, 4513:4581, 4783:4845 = 0.014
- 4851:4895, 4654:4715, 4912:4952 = 0.058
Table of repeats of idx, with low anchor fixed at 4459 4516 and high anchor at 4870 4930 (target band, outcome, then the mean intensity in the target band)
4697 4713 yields 0.30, 33.9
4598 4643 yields 0.20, 34.7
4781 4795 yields -0.34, 35.1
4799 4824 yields -0.99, 35.6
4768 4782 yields -0.40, 35.3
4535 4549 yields 0.14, 34.7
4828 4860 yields -0.41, 34.6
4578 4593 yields 0.29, 34.2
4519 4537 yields 0.91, 33.3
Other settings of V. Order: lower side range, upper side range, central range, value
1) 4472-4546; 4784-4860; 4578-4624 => 0.02 mag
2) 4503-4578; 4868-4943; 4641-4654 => -0.01 mag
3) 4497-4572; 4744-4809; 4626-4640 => -0.03 mag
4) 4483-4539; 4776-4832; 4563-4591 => 0.03 mag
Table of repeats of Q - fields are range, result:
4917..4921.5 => 31.9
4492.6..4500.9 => 35.8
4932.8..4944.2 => 33.7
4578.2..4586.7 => 33.6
